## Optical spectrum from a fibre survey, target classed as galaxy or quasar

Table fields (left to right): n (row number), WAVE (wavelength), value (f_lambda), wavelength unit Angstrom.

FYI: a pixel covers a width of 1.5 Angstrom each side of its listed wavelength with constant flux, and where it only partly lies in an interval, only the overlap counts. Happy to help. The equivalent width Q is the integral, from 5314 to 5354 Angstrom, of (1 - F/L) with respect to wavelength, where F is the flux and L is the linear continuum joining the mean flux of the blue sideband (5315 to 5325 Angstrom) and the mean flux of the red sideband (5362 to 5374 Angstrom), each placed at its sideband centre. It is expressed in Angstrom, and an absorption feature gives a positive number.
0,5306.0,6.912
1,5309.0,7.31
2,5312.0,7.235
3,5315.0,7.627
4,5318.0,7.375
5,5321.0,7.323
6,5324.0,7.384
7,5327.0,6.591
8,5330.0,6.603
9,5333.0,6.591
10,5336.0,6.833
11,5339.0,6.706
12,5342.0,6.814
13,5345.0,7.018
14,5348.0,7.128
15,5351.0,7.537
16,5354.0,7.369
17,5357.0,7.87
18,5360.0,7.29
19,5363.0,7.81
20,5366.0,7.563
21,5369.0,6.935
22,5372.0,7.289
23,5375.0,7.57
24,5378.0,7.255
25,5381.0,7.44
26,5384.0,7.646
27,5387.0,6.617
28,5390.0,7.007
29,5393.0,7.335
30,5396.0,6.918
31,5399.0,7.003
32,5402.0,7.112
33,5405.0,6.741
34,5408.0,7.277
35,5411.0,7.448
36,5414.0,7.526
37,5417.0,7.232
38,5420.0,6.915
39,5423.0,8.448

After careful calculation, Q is 1.9 Angstrom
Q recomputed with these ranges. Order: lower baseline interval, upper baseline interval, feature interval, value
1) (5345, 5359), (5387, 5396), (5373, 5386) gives -0.52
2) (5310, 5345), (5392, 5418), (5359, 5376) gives -0.75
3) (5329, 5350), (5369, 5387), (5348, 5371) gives -1.18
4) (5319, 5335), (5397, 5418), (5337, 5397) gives -1.78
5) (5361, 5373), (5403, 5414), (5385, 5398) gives 0.51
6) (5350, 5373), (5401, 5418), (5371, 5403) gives 0.60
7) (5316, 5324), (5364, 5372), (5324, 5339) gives 1.27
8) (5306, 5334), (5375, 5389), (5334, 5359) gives 0.10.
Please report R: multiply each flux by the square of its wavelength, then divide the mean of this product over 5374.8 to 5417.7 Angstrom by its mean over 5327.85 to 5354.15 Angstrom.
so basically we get 1.06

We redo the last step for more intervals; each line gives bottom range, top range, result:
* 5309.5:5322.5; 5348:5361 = 1.03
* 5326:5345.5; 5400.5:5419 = 1.10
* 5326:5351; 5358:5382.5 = 1.10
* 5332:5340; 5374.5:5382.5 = 1.12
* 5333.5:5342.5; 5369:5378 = 1.10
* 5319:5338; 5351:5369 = 1.10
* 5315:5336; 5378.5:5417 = 1.05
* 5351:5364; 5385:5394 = 0.94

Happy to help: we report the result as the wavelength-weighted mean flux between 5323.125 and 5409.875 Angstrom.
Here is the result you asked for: 7.15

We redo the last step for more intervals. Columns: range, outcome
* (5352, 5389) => 7.38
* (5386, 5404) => 7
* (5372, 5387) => 7.37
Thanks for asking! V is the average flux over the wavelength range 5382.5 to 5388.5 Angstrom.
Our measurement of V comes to 7.13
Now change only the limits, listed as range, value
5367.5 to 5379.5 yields 7.26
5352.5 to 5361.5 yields 7.51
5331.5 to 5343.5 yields 6.74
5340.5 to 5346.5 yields 6.92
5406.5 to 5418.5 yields 7.37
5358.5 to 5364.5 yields 7.55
